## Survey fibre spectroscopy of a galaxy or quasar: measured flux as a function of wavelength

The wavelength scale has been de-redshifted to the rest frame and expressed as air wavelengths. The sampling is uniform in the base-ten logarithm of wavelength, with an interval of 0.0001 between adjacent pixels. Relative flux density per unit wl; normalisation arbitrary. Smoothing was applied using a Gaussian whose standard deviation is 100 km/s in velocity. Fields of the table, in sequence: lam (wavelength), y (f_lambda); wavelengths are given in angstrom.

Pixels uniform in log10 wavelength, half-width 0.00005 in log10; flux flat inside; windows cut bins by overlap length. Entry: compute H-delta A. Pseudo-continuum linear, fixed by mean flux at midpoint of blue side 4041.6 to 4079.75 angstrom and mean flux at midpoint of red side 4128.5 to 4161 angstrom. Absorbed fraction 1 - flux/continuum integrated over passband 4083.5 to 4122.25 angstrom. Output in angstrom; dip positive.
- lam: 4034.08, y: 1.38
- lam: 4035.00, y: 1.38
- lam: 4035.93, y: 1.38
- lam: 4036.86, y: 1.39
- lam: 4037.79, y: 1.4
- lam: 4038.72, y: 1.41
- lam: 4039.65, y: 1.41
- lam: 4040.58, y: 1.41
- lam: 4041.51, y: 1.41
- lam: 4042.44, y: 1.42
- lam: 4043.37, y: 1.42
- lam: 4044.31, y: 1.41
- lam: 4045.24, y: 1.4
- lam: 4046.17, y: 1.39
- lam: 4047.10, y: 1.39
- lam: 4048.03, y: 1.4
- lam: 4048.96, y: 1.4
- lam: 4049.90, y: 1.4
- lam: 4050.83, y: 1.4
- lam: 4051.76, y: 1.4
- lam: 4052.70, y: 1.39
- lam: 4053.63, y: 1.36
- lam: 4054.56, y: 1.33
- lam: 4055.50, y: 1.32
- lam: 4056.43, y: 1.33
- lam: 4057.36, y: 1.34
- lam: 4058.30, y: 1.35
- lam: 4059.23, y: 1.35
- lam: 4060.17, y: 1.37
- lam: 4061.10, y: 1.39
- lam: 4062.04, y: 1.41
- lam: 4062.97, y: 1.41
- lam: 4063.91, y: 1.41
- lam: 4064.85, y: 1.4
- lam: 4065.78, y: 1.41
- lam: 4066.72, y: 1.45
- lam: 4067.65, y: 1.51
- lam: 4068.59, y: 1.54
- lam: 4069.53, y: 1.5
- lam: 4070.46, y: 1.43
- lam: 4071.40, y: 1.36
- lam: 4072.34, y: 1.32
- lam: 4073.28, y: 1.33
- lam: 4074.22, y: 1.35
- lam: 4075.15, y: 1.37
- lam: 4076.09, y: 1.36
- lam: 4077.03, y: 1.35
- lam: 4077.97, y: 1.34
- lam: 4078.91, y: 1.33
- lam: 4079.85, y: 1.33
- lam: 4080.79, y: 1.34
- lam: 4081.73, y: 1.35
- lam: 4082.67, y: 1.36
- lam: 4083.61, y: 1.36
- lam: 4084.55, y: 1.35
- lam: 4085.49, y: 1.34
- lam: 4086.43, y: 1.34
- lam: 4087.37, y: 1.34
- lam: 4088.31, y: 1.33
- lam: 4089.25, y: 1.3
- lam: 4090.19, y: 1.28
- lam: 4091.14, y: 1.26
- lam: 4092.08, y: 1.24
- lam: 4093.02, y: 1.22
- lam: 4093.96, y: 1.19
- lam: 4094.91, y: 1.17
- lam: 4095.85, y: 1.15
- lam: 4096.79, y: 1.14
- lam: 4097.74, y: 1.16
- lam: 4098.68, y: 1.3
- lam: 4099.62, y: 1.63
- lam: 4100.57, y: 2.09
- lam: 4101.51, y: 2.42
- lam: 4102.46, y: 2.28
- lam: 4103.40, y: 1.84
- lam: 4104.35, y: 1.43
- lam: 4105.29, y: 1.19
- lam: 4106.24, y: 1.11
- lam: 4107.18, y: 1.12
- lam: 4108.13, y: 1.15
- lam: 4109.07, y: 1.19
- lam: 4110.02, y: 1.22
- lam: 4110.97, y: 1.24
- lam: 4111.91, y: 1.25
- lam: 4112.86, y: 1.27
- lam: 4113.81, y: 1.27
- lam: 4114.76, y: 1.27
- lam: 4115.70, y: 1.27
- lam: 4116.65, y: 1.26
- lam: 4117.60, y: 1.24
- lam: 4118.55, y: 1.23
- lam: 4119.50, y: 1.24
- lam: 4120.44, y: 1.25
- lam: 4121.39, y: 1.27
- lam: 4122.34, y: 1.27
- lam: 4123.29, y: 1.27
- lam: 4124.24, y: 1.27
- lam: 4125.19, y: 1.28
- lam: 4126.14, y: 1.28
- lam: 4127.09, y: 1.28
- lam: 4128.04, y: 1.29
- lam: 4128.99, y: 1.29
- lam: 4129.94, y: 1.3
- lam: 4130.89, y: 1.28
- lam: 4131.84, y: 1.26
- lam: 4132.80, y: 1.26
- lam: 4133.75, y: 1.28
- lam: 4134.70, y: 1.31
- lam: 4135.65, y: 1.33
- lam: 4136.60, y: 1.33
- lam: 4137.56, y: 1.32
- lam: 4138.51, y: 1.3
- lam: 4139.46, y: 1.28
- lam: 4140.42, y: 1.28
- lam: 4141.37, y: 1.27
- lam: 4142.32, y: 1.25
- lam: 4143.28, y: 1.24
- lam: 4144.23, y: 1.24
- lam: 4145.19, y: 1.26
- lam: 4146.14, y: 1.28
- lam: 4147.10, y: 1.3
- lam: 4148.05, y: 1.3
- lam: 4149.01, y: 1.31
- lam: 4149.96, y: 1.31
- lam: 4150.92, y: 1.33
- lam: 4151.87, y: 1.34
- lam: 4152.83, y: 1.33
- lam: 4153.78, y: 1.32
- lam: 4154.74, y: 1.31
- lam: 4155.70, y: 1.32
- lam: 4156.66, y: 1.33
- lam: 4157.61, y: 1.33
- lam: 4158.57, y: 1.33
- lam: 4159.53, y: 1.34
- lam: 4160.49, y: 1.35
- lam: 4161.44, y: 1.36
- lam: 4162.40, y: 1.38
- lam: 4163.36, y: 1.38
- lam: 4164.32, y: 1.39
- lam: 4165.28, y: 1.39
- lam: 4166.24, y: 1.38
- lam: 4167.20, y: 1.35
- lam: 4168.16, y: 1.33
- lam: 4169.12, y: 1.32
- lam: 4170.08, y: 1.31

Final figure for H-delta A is 0.0 angstrom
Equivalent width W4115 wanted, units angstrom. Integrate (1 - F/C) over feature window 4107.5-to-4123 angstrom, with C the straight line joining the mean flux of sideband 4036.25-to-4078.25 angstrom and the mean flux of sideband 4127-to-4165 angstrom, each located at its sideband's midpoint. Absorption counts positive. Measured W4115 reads 1.1 angstrom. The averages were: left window 1.39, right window 1.31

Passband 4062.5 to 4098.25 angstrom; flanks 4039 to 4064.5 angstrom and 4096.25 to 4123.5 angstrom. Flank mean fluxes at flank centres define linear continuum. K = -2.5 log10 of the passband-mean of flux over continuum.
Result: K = 0.04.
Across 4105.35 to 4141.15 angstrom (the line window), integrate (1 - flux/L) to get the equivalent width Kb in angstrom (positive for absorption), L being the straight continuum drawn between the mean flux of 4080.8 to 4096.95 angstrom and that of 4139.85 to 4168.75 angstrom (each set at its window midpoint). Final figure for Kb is 1.2 angstrom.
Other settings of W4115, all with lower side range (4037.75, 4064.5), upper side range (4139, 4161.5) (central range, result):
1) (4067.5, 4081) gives -0.1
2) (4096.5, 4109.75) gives -1.6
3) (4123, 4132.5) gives 0.3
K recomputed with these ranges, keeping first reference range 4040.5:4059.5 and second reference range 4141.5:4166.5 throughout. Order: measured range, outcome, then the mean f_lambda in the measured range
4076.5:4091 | 0.02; 1.33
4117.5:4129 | 0.06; 1.27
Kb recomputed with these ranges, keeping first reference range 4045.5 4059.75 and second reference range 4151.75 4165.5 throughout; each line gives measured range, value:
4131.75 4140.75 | 0.4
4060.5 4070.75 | -0.6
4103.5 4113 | 0.8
